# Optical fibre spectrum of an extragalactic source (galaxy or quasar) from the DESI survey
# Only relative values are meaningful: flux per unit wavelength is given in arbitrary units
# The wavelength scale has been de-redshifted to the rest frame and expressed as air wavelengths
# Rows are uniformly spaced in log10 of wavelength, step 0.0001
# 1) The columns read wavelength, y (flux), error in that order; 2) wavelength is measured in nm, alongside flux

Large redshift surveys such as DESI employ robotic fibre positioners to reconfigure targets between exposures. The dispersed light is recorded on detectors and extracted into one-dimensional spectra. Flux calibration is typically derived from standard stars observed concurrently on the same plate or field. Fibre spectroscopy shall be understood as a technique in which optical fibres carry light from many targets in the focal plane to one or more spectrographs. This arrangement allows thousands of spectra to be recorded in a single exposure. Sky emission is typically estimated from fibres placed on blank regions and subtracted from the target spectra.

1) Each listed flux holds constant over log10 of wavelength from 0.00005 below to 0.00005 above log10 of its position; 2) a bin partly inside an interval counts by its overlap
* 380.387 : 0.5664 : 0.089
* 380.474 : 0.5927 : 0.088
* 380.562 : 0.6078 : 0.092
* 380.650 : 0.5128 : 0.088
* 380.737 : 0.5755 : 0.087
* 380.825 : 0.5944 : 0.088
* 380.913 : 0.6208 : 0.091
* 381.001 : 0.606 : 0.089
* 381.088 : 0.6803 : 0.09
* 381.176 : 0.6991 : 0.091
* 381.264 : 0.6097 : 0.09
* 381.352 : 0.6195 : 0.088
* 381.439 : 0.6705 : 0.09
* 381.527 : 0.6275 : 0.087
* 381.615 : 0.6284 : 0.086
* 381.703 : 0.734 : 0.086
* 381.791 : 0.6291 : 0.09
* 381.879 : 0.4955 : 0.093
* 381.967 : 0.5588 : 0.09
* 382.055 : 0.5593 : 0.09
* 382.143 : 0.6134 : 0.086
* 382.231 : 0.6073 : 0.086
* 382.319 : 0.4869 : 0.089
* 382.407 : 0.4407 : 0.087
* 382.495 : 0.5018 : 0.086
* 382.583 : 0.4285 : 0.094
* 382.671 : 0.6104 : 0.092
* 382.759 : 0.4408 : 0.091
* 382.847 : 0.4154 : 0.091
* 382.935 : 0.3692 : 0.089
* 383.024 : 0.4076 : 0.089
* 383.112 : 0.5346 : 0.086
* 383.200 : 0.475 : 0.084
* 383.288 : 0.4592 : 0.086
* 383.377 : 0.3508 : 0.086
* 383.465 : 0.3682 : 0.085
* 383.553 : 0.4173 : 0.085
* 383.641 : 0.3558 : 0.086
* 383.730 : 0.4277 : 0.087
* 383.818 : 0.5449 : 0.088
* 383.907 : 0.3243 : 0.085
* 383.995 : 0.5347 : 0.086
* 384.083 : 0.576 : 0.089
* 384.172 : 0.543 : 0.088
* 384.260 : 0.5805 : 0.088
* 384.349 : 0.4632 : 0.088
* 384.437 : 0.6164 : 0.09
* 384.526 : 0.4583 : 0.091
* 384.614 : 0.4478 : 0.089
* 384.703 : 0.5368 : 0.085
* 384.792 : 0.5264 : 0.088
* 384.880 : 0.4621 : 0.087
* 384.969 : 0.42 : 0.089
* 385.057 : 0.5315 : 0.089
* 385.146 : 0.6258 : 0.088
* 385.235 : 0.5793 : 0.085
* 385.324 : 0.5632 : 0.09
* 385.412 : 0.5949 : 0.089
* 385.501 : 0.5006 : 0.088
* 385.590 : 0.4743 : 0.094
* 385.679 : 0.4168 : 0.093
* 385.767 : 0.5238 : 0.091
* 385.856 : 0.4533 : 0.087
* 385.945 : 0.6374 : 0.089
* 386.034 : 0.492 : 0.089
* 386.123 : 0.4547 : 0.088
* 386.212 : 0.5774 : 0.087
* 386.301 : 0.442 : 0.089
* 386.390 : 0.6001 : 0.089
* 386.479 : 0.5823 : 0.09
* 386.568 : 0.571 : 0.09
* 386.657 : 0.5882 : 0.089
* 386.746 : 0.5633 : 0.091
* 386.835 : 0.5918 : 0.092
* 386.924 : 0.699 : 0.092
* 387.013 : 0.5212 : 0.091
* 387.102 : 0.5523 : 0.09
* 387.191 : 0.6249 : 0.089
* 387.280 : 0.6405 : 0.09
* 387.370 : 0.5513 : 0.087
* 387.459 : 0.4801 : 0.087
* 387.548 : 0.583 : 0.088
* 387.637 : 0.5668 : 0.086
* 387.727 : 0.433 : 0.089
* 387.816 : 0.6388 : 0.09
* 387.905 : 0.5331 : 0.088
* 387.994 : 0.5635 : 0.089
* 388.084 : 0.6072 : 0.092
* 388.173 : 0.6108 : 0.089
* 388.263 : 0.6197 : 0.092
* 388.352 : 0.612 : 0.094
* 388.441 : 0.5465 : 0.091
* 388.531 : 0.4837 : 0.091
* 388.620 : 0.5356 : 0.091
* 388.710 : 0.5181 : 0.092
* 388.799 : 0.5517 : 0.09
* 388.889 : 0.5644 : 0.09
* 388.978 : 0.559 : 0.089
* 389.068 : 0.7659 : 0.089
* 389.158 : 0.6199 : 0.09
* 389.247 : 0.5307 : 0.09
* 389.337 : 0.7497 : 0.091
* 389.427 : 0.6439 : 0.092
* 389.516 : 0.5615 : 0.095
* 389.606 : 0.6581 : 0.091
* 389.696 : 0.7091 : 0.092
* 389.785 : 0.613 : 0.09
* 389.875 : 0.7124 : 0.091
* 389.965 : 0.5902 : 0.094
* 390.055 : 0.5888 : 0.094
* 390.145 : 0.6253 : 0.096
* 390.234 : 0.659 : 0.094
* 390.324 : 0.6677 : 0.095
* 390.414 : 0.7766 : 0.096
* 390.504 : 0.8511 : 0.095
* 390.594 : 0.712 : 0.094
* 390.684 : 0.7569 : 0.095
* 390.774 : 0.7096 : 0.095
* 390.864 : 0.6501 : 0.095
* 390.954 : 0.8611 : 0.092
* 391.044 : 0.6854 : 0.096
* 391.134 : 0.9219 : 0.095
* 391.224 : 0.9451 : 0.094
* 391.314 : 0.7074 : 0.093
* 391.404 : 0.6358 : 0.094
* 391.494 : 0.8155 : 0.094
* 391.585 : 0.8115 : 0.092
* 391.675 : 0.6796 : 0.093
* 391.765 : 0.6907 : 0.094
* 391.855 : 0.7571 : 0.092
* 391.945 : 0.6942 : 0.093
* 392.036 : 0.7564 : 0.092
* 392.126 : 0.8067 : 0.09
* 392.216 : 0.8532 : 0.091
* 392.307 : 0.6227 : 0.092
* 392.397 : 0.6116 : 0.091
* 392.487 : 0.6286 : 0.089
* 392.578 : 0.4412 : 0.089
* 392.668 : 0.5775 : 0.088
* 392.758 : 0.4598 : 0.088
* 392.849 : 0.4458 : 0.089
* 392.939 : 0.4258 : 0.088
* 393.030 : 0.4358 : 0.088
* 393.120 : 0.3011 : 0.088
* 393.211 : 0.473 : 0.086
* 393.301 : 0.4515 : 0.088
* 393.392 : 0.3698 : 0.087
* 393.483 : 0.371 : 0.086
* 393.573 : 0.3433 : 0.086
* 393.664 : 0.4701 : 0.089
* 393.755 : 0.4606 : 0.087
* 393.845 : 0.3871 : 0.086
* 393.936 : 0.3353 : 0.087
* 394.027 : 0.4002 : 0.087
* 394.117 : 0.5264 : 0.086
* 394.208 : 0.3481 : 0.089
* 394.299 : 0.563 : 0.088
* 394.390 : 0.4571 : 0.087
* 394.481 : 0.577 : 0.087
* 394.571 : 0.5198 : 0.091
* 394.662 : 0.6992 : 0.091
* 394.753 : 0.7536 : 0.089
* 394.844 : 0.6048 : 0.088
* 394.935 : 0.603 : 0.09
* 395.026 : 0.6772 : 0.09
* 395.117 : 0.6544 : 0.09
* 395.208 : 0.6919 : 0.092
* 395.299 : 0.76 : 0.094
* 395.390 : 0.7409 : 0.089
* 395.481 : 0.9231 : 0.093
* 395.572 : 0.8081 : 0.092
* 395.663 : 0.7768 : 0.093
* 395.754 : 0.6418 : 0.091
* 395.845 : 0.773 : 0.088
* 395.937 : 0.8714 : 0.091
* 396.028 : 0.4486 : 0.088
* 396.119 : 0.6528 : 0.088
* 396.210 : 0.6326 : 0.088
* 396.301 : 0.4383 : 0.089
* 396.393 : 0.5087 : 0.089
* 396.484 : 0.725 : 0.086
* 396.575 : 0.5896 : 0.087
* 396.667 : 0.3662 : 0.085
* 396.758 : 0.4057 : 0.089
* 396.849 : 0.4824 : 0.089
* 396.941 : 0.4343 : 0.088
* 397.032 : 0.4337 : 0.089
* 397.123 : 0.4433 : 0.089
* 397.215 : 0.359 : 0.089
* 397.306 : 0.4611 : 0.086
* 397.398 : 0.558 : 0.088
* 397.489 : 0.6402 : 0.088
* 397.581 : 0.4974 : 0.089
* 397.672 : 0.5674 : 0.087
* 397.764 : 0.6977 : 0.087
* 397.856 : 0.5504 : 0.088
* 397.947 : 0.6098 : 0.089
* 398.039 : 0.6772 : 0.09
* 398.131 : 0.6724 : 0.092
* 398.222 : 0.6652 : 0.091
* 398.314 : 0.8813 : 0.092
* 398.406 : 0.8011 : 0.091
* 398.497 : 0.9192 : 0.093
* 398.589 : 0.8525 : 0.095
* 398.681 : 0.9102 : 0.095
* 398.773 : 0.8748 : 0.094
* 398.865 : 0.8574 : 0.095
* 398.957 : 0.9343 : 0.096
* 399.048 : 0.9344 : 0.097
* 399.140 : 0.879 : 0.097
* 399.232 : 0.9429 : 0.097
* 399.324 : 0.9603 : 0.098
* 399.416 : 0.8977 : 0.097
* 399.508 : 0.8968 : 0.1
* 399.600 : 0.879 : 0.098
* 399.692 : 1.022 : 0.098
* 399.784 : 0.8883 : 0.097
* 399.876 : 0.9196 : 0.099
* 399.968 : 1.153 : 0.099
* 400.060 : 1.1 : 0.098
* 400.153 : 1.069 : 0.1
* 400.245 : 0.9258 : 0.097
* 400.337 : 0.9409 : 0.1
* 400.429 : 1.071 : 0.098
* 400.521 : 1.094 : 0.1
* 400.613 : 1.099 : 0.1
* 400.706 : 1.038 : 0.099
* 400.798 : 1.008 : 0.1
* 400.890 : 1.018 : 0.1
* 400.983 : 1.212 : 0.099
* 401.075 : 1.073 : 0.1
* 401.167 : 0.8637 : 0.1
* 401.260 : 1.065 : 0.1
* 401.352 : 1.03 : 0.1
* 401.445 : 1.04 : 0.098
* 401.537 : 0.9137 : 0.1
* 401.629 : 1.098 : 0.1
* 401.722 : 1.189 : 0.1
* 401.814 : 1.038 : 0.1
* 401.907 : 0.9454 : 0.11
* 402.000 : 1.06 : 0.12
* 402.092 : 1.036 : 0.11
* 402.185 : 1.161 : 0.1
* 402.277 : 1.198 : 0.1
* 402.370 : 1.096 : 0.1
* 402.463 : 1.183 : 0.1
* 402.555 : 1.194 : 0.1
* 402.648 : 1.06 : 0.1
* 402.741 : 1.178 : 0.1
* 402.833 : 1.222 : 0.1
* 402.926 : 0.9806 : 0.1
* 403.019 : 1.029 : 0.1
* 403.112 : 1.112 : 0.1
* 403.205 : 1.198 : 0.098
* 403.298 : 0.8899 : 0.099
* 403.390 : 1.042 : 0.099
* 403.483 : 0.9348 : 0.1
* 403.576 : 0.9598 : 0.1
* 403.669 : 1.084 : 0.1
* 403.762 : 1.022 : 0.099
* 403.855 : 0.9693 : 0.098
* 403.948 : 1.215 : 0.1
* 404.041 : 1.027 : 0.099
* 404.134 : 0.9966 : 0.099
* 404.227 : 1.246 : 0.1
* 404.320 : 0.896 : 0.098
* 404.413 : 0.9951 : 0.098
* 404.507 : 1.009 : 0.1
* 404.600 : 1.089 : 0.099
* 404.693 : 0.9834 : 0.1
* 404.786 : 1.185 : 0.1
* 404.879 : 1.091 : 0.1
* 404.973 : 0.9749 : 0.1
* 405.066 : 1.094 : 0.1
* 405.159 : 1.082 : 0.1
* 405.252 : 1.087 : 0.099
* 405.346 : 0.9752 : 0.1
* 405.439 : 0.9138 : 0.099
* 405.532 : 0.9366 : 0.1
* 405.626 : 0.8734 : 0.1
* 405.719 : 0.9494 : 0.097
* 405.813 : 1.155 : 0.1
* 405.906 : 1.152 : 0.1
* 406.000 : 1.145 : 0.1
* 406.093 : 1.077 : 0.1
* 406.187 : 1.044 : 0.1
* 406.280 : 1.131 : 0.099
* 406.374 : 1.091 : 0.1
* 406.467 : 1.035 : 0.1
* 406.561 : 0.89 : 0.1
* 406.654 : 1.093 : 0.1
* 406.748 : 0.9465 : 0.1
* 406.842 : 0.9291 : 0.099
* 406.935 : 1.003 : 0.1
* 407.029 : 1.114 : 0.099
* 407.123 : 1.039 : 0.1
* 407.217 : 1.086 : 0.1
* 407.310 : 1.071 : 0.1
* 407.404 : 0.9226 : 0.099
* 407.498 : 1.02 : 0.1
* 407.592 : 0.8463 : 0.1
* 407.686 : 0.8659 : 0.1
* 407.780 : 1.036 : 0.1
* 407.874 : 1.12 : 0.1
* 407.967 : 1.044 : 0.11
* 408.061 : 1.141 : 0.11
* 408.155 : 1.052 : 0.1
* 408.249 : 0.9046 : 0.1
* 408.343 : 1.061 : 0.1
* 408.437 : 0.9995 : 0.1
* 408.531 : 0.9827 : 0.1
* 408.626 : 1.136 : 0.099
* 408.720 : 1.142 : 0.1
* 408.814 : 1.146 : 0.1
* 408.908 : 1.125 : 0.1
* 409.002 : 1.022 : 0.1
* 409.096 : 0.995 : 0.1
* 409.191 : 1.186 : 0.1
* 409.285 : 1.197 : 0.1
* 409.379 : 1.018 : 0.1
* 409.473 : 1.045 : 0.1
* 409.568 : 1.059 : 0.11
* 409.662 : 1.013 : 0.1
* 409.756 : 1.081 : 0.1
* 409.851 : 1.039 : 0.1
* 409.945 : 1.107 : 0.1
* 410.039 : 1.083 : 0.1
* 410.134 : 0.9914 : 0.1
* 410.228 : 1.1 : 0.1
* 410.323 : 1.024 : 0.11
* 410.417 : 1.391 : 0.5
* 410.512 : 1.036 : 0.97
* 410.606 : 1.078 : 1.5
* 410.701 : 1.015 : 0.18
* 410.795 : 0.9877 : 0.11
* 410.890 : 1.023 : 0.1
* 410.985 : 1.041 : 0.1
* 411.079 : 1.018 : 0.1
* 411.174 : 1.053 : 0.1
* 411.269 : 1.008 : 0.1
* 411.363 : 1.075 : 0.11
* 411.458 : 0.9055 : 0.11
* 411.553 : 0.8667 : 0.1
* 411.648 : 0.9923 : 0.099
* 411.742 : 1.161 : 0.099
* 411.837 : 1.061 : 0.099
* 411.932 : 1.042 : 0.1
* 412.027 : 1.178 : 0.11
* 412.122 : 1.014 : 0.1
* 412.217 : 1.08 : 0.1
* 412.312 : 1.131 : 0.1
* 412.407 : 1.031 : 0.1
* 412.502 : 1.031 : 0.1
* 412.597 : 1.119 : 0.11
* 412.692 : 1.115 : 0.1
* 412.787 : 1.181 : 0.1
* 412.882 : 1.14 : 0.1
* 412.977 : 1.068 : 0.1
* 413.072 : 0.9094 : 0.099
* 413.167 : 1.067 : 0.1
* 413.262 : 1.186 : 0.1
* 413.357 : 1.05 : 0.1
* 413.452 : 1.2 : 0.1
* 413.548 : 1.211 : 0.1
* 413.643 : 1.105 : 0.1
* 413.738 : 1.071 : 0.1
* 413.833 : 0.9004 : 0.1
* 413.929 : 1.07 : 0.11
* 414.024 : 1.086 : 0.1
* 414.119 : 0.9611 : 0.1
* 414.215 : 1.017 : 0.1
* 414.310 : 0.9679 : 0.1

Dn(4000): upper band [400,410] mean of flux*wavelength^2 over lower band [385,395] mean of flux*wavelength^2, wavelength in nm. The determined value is 1.92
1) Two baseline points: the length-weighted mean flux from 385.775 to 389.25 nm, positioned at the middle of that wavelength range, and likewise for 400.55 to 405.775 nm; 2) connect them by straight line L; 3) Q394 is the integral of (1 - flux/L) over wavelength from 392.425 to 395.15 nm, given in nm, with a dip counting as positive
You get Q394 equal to 0.966 nm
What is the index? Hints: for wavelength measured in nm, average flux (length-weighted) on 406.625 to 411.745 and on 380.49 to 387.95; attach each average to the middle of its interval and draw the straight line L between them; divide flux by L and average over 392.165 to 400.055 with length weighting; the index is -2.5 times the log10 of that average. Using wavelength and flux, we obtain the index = 0.22 mag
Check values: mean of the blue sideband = 0.535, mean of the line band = 0.64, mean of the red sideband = 1.04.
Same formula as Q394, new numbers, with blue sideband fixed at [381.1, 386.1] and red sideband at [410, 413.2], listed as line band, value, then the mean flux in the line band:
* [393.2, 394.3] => 0.460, 0.416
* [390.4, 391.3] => -0.173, 0.785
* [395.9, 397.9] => 0.623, 0.533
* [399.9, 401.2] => -0.310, 1.05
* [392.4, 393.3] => 0.290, 0.472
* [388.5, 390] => 0.039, 0.611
